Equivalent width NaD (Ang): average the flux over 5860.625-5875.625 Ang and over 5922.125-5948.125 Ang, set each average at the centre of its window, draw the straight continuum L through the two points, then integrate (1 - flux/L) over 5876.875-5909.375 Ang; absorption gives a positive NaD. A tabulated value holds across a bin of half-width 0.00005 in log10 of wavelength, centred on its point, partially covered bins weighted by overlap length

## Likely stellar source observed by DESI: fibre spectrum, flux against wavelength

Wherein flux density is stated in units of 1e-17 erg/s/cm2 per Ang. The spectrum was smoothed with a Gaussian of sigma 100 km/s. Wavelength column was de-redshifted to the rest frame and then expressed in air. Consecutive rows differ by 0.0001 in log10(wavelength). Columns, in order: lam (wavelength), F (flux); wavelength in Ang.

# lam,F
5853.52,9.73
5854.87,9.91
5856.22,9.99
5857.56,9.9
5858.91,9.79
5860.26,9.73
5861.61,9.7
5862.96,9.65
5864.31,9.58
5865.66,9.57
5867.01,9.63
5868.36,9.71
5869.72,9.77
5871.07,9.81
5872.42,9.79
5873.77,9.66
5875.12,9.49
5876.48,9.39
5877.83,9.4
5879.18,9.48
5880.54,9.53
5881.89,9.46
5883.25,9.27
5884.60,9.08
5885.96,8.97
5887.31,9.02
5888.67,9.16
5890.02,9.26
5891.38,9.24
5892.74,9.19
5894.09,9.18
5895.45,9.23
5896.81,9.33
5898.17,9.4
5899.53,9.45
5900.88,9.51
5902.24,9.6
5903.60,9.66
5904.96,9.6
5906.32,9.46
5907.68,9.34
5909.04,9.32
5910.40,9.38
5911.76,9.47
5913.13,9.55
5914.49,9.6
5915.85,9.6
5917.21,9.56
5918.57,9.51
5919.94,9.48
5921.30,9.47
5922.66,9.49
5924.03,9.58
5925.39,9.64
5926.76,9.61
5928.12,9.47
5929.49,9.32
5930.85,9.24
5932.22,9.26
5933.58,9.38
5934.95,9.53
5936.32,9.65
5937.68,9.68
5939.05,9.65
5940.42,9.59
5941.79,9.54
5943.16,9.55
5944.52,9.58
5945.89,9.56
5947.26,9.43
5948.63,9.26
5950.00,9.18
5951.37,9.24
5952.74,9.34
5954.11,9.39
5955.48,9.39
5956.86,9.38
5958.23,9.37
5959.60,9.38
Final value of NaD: 0.9 Ang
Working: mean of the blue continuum 9.67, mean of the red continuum 9.51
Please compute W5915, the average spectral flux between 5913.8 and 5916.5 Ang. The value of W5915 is 9.61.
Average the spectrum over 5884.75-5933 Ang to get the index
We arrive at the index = 9.4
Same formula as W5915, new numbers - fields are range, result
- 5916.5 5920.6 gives 9.51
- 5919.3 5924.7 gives 9.51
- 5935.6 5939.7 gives 9.66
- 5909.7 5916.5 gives 9.51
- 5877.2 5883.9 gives 9.42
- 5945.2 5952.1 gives 9.33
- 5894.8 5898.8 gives 9.31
